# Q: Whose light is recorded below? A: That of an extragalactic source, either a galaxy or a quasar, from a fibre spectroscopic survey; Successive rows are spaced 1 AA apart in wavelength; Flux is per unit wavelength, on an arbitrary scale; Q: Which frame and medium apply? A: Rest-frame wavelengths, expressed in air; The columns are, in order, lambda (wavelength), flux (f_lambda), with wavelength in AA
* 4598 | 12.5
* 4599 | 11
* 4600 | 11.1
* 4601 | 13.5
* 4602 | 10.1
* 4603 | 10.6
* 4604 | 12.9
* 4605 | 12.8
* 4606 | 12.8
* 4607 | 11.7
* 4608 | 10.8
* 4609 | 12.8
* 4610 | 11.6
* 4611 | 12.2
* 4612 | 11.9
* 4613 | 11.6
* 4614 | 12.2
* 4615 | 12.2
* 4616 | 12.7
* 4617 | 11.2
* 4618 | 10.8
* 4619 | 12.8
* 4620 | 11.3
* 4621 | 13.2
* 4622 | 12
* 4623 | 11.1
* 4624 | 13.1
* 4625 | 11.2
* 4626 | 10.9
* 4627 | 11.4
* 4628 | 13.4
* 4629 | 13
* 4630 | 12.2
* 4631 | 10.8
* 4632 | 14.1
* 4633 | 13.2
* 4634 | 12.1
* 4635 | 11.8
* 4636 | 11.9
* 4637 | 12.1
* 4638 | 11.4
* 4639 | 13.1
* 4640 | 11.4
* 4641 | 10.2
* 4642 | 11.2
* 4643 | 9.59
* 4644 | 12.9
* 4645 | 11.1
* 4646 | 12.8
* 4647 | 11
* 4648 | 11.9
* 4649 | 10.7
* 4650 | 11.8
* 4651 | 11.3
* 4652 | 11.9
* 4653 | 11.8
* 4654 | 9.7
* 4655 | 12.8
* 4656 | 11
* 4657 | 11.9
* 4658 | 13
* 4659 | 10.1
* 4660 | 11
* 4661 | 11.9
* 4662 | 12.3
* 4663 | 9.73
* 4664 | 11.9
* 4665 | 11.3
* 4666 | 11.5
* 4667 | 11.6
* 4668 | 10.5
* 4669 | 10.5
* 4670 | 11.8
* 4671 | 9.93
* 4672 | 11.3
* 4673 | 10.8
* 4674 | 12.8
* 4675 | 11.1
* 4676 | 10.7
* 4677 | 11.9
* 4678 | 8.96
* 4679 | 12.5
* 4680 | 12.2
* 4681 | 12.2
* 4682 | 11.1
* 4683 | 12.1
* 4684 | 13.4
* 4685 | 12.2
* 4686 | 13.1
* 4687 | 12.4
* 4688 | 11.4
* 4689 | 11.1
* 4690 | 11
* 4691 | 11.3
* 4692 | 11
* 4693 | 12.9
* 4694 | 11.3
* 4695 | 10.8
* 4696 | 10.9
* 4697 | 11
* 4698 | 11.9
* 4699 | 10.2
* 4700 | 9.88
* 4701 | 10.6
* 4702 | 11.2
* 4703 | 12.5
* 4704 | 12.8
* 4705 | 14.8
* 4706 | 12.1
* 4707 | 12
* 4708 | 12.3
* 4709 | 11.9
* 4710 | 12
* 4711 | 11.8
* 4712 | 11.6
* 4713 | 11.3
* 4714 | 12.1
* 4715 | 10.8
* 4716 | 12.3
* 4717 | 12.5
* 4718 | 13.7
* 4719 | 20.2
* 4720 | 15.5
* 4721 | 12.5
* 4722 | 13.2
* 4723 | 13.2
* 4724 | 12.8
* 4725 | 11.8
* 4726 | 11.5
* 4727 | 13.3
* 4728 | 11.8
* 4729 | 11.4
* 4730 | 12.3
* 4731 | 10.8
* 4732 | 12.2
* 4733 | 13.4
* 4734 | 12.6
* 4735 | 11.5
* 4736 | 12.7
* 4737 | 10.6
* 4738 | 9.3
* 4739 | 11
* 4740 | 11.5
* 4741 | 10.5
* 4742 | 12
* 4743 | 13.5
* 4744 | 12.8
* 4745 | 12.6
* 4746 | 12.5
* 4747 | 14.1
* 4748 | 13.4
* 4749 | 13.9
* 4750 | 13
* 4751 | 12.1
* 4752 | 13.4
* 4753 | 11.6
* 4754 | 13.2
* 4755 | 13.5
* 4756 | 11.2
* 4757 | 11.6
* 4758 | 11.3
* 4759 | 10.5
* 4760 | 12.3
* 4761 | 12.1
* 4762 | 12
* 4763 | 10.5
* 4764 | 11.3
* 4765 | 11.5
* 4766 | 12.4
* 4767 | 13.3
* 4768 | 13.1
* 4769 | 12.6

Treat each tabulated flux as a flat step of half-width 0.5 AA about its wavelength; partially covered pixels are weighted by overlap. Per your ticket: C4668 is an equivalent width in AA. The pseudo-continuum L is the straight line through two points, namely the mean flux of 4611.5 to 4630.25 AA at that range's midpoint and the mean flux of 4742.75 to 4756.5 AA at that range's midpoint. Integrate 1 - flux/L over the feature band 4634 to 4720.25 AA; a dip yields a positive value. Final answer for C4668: 4.7 AA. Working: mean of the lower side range 12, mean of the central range 11.7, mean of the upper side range 12.9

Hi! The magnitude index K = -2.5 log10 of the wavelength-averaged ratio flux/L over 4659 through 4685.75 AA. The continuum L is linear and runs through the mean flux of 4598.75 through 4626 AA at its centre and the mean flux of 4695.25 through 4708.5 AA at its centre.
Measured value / 0.03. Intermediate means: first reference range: 11.9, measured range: 11.4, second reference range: 11.7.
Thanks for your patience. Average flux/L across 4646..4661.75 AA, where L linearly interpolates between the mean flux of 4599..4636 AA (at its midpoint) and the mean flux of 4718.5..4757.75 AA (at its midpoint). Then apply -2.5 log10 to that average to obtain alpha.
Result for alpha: 0.06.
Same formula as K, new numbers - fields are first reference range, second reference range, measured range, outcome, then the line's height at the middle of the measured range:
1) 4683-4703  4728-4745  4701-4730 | -0.09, 11.6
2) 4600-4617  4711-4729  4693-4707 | 0.10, 12.7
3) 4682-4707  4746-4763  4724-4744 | 0.03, 12.2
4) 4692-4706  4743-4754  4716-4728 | -0.11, 12.2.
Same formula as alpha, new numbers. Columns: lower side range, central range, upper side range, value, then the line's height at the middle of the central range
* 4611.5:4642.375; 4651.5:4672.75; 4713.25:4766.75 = 0.074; 12.1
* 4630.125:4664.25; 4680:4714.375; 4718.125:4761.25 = 0.029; 12.1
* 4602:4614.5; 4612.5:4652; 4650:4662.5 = -0.011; 11.7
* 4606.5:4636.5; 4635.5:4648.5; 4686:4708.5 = 0.032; 11.9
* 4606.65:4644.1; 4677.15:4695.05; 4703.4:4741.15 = 0.041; 12.2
